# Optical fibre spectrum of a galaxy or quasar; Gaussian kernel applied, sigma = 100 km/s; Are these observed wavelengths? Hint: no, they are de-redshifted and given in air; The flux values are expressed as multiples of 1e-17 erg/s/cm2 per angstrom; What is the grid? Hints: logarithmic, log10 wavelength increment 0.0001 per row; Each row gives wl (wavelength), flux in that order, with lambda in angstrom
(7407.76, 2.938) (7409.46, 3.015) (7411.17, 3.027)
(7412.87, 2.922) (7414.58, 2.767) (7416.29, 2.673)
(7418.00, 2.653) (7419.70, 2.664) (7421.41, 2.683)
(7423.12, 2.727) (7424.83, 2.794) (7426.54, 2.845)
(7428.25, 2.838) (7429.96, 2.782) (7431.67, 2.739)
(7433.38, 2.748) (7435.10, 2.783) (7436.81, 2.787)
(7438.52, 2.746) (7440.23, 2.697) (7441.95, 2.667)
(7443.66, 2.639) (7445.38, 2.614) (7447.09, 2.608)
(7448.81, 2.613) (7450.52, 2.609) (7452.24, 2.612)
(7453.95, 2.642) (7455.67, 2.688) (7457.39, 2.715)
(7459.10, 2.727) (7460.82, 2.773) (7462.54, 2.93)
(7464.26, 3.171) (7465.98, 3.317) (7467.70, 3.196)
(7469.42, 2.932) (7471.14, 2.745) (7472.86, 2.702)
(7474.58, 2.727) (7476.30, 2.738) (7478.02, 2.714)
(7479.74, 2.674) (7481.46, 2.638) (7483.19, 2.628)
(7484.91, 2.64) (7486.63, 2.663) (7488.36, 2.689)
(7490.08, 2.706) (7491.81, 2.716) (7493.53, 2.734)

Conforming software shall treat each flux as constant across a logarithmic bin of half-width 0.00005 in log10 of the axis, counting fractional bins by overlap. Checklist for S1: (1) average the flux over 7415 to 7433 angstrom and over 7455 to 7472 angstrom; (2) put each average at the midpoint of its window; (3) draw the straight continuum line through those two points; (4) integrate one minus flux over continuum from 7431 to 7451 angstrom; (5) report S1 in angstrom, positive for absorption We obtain 0.92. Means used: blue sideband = 2.74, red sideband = 2.92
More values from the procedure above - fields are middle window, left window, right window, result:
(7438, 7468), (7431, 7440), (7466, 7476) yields 0.6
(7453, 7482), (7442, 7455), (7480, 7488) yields -2.1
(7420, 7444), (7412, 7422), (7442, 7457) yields -0.6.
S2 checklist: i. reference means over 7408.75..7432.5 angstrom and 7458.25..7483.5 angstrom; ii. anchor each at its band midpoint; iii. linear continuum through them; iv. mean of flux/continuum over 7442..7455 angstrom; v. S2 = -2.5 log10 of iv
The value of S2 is 0.079 mag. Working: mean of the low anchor 2.79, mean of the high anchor 2.84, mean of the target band 2.62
